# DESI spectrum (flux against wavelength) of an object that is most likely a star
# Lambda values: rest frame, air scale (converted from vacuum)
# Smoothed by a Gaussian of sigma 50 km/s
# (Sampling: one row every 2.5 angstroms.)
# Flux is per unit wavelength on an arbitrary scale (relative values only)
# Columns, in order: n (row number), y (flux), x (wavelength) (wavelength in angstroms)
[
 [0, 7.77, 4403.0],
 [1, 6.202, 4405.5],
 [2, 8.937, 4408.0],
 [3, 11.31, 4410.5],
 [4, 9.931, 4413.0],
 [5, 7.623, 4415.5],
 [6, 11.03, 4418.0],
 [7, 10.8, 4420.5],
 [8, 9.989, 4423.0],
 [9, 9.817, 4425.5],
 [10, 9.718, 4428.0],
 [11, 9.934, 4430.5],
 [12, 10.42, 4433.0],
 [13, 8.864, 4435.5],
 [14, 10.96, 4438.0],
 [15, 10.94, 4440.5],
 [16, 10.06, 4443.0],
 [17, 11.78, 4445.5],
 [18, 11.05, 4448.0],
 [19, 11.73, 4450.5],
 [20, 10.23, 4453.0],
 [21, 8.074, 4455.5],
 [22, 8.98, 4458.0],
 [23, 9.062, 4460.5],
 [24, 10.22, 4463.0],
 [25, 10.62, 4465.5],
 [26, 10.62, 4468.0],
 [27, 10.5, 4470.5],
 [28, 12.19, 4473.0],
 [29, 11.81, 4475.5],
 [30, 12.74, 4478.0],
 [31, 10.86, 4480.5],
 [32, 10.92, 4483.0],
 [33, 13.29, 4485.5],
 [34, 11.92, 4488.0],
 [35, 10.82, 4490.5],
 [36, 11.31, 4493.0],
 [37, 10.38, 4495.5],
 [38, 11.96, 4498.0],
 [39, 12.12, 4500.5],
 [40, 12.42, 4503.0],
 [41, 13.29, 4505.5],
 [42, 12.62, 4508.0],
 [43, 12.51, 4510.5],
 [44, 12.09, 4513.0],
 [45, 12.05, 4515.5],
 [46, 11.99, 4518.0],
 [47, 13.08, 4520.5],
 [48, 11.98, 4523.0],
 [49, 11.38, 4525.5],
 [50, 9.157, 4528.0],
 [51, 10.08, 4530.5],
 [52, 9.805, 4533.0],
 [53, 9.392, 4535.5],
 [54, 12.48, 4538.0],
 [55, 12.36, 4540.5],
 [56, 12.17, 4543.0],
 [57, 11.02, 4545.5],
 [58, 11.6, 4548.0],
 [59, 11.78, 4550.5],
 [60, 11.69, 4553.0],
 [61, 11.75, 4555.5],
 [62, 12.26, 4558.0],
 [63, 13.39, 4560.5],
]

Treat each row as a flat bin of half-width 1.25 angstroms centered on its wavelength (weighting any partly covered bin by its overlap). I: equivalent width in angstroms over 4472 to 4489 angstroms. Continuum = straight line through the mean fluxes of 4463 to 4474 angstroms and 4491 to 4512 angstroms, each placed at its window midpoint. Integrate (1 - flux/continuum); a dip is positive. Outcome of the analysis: -1.0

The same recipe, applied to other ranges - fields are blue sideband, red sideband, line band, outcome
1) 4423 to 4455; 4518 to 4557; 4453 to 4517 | -2.8 angstroms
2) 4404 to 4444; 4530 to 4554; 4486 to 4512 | -3.0 angstroms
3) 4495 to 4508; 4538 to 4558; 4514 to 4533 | 1.2 angstroms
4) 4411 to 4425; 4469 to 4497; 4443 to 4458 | 0.5 angstroms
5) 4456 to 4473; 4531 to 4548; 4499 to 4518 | -3.0 angstroms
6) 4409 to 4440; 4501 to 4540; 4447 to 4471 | 1.2 angstroms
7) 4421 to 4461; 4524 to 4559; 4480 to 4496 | -1.2 angstroms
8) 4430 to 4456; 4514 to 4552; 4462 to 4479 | -0.8 angstroms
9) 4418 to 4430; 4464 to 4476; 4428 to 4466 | 1.6 angstroms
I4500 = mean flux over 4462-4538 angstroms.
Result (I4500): 11.5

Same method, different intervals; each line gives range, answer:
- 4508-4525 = 12.3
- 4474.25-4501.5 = 11.6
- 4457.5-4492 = 11.1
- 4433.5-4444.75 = 10.3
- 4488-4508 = 11.8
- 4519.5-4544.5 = 11.2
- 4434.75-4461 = 10.2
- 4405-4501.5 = 10.5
